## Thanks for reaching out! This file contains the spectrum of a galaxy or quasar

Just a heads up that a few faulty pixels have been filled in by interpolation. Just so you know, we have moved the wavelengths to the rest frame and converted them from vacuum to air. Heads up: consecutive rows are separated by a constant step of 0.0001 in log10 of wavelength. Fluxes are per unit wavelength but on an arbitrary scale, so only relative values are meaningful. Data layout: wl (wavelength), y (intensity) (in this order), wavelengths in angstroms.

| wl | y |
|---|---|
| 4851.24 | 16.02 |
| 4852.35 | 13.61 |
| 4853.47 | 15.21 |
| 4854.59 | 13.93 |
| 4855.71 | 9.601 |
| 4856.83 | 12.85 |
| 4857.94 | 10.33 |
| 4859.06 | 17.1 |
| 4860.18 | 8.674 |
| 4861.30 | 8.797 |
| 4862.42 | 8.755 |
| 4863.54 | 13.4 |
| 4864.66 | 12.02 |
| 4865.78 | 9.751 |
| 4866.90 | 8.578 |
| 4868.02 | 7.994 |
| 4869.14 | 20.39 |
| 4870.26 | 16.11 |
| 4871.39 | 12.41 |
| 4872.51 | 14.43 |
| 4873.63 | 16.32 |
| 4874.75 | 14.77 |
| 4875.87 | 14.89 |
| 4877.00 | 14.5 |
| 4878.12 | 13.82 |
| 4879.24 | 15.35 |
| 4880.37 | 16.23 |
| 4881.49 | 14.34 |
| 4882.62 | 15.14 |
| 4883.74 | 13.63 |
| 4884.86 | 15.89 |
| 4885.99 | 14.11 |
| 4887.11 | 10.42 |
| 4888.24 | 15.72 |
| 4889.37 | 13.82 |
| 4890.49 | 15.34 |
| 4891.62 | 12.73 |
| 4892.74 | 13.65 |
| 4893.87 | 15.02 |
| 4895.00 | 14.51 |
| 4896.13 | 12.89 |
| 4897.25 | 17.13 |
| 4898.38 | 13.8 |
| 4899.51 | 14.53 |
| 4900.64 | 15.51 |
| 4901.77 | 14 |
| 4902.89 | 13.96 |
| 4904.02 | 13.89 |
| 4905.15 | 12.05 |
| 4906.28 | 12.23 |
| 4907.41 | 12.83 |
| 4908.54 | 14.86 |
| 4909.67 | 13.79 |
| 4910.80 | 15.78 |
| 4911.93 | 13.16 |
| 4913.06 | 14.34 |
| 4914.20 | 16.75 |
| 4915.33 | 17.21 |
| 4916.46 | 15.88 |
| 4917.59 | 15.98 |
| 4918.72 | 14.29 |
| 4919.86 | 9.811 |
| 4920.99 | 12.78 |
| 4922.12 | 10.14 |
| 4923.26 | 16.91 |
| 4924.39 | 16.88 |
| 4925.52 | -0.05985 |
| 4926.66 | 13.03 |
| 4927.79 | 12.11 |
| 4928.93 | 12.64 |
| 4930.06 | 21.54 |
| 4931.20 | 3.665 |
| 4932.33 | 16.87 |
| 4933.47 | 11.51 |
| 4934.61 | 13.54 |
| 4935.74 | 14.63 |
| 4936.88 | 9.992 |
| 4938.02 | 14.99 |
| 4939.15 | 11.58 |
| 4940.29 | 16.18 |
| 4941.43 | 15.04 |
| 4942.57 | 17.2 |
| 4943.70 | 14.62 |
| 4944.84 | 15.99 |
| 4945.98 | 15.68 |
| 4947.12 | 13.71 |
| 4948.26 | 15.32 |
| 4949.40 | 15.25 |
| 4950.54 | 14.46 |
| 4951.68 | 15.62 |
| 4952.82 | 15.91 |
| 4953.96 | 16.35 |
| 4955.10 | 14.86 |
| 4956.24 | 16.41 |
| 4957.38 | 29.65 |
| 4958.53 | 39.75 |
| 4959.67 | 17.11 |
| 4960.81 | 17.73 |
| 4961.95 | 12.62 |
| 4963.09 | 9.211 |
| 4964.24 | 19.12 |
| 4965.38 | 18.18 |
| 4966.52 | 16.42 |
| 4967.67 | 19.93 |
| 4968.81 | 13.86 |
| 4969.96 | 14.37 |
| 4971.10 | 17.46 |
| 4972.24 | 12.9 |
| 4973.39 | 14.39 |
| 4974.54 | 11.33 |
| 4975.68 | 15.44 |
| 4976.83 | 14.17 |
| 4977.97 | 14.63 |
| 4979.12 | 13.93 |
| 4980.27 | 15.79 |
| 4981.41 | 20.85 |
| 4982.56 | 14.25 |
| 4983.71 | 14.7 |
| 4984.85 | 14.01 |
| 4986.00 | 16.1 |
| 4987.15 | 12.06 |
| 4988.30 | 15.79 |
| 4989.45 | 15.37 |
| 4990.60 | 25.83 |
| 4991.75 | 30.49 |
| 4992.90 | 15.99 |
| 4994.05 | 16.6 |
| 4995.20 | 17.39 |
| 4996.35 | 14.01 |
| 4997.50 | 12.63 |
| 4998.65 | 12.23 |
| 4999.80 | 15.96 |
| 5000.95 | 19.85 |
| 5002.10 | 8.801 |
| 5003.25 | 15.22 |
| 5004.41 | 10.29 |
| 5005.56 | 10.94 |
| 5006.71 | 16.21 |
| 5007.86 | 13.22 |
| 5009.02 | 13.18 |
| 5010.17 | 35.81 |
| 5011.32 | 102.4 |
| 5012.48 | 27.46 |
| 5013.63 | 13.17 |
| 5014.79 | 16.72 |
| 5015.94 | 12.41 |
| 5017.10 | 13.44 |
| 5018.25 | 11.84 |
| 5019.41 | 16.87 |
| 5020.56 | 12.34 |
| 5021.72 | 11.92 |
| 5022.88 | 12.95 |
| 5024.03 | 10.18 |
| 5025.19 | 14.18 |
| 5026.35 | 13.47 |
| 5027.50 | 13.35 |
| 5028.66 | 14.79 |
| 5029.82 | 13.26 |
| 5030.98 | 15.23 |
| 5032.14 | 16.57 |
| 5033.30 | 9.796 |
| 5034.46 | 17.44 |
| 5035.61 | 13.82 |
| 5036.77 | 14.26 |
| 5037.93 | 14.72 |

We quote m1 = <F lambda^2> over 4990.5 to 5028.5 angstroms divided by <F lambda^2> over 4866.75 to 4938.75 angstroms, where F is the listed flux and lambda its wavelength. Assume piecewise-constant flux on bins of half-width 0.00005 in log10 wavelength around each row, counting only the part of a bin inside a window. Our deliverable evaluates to 1.38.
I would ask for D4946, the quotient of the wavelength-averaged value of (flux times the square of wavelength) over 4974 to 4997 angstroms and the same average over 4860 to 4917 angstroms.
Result 1.2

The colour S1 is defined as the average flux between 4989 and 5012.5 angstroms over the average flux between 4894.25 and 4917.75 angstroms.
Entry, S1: 1.47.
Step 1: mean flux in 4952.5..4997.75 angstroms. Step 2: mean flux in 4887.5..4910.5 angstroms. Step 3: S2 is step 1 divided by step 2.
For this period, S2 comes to 1.20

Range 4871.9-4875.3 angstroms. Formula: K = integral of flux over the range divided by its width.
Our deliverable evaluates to 15.2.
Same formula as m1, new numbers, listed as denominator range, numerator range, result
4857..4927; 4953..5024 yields 1.35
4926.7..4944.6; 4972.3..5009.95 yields 1.15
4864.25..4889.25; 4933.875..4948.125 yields 1.06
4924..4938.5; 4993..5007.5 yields 1.19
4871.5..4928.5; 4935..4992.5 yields 1.20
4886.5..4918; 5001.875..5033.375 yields 1.31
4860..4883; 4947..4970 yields 1.37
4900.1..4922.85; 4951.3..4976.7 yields 1.25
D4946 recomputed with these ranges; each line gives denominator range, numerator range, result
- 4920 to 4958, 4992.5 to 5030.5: 1.26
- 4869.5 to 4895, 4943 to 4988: 1.16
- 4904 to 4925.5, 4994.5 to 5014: 1.59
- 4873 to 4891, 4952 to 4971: 1.28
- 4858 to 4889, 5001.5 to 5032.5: 1.42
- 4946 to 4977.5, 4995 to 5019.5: 1.20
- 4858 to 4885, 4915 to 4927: 0.98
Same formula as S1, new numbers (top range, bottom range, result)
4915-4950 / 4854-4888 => 1.04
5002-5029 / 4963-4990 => 1.22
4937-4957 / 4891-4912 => 1.09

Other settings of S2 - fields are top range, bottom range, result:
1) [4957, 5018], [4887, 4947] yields 1.32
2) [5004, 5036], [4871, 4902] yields 1.25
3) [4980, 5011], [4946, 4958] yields 1.02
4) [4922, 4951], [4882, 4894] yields 0.97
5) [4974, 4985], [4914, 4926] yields 1.12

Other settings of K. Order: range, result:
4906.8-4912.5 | 14.1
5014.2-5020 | 14.3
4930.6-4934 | 10.8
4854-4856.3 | 11.8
